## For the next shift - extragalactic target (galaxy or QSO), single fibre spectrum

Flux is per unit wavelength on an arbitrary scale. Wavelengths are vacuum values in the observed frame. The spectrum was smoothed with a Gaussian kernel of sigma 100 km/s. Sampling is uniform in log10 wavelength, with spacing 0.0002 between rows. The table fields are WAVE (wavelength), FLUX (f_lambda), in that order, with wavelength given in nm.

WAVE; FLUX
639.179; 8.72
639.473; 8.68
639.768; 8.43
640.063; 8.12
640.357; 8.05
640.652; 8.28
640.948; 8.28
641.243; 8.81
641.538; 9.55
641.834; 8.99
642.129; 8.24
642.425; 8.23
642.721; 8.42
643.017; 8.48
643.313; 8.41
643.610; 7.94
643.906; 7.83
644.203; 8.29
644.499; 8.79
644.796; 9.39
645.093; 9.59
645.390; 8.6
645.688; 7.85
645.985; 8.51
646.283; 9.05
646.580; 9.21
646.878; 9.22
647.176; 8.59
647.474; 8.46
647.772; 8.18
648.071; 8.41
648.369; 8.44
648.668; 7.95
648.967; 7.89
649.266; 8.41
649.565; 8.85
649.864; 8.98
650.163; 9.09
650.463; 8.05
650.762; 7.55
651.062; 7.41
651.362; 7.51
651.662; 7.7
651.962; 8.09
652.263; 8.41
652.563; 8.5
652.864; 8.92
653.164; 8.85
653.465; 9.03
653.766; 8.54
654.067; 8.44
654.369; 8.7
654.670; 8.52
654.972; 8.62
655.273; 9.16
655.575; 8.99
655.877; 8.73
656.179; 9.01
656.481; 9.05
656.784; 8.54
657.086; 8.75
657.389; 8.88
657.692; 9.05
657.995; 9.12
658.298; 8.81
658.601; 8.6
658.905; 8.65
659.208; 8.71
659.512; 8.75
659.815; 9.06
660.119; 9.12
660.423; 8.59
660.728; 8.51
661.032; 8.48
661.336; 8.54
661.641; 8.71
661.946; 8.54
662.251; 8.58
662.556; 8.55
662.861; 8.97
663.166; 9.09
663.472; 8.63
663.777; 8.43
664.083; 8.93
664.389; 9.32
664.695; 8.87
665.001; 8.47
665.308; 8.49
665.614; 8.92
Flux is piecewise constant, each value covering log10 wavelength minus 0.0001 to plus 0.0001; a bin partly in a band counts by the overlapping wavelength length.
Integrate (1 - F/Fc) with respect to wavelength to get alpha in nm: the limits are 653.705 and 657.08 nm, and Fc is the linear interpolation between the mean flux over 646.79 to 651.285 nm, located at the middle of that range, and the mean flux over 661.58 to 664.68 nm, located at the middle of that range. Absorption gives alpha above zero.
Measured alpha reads -0.09 nm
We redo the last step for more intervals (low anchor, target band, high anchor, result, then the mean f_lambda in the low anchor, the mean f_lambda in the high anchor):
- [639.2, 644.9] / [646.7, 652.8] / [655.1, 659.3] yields 0.27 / 8.48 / 8.86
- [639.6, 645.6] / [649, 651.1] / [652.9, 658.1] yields 0.08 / 8.53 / 8.82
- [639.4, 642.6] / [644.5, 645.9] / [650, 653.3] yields -0.08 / 8.51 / 8.19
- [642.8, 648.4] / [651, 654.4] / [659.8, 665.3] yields 0.12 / 8.59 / 8.73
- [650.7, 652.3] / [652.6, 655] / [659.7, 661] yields -0.21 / 7.74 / 8.78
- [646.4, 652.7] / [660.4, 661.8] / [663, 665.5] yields 0.02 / 8.33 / 8.78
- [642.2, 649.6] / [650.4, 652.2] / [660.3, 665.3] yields 0.18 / 8.51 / 8.69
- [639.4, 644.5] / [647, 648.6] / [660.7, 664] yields 0.02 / 8.42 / 8.65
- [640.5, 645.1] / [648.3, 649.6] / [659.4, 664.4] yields 0.06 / 8.56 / 8.74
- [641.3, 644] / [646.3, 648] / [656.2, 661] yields -0.03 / 8.48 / 8.81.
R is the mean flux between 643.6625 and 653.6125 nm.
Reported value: 8.47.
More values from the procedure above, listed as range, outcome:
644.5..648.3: 8.75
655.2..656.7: 8.96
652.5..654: 8.77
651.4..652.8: 8.17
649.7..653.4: 8.28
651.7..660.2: 8.76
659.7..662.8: 8.67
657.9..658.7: 8.84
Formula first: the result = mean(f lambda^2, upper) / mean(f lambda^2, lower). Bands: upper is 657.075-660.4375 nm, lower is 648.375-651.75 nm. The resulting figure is 1.1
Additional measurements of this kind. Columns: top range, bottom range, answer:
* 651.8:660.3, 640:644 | 1.09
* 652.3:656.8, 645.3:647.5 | 1.03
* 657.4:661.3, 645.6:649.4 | 1.07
